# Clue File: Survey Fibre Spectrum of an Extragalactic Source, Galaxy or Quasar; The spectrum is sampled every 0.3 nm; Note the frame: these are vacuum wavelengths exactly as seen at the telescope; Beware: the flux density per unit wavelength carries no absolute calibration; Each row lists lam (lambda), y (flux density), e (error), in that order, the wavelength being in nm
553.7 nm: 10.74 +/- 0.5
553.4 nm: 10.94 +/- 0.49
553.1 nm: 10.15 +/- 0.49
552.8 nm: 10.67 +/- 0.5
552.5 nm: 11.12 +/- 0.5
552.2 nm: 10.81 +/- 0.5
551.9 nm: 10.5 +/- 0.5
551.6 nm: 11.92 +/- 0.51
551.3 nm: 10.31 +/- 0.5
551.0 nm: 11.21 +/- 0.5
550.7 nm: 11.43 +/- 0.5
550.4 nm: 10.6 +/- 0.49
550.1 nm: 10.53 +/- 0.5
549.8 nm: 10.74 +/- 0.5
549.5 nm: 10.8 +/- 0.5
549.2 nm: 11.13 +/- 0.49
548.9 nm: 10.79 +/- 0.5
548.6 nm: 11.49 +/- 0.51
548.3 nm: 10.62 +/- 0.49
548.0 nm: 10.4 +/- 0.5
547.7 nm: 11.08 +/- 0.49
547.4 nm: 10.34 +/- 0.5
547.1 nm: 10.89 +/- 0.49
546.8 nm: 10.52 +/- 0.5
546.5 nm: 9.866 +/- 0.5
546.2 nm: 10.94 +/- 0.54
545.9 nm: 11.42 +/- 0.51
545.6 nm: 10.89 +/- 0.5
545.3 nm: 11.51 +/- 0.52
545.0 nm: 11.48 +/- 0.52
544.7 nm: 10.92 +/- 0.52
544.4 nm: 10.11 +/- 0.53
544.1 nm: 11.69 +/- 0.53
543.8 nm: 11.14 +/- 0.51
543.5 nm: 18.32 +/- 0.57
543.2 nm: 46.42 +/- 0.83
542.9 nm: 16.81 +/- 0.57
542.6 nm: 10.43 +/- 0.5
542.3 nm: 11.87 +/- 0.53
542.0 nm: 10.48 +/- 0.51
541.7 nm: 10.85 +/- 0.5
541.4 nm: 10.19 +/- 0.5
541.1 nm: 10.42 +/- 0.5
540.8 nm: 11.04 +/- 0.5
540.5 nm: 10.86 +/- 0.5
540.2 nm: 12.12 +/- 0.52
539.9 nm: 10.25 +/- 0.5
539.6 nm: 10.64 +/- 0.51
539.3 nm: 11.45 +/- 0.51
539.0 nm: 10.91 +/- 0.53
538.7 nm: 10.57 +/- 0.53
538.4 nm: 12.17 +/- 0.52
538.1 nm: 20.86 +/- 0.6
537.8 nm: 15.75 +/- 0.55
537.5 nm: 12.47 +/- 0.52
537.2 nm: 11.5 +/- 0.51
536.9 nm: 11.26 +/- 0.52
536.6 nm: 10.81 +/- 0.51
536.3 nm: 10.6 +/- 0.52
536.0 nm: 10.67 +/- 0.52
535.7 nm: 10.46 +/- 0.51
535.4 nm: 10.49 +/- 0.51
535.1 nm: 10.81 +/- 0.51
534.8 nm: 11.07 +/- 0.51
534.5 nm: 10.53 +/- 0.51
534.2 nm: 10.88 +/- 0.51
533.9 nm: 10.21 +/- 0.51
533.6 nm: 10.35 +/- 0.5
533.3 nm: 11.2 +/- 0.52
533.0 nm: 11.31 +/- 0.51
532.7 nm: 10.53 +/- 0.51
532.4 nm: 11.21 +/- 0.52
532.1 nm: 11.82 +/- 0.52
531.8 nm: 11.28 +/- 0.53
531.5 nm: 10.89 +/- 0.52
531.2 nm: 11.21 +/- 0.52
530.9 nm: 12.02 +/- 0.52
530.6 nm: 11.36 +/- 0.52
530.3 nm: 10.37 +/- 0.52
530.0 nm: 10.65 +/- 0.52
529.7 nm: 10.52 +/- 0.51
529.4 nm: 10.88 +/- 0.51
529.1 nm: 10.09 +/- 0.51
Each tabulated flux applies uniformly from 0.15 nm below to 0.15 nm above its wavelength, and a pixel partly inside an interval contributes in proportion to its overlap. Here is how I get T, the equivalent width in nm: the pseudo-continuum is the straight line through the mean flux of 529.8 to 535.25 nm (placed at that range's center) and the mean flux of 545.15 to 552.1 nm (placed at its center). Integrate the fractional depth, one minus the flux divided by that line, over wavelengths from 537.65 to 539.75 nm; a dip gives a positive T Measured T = -0.43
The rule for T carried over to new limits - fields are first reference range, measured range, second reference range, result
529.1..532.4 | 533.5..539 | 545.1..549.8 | -0.38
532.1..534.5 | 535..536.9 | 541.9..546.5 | 0.16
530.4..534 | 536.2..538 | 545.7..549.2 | -0.22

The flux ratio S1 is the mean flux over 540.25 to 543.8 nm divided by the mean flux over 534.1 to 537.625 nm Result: 1.37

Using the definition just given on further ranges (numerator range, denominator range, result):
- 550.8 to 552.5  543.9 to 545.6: 0.99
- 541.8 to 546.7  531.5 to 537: 1.28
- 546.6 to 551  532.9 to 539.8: 0.93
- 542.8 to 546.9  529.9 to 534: 1.31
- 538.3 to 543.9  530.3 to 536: 1.24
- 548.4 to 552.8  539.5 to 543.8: 0.77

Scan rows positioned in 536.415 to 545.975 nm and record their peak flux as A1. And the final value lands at 46.42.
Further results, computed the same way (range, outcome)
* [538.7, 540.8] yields 12.12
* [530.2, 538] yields 15.75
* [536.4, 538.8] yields 20.86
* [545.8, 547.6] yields 11.42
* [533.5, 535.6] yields 11.07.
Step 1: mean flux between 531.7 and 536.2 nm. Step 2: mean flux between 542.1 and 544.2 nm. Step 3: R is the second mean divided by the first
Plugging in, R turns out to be 1.7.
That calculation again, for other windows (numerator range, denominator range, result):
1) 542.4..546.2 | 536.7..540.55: 1.20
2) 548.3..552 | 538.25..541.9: 1.00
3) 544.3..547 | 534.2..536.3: 1.02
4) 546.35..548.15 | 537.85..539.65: 0.81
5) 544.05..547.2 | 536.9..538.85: 0.80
